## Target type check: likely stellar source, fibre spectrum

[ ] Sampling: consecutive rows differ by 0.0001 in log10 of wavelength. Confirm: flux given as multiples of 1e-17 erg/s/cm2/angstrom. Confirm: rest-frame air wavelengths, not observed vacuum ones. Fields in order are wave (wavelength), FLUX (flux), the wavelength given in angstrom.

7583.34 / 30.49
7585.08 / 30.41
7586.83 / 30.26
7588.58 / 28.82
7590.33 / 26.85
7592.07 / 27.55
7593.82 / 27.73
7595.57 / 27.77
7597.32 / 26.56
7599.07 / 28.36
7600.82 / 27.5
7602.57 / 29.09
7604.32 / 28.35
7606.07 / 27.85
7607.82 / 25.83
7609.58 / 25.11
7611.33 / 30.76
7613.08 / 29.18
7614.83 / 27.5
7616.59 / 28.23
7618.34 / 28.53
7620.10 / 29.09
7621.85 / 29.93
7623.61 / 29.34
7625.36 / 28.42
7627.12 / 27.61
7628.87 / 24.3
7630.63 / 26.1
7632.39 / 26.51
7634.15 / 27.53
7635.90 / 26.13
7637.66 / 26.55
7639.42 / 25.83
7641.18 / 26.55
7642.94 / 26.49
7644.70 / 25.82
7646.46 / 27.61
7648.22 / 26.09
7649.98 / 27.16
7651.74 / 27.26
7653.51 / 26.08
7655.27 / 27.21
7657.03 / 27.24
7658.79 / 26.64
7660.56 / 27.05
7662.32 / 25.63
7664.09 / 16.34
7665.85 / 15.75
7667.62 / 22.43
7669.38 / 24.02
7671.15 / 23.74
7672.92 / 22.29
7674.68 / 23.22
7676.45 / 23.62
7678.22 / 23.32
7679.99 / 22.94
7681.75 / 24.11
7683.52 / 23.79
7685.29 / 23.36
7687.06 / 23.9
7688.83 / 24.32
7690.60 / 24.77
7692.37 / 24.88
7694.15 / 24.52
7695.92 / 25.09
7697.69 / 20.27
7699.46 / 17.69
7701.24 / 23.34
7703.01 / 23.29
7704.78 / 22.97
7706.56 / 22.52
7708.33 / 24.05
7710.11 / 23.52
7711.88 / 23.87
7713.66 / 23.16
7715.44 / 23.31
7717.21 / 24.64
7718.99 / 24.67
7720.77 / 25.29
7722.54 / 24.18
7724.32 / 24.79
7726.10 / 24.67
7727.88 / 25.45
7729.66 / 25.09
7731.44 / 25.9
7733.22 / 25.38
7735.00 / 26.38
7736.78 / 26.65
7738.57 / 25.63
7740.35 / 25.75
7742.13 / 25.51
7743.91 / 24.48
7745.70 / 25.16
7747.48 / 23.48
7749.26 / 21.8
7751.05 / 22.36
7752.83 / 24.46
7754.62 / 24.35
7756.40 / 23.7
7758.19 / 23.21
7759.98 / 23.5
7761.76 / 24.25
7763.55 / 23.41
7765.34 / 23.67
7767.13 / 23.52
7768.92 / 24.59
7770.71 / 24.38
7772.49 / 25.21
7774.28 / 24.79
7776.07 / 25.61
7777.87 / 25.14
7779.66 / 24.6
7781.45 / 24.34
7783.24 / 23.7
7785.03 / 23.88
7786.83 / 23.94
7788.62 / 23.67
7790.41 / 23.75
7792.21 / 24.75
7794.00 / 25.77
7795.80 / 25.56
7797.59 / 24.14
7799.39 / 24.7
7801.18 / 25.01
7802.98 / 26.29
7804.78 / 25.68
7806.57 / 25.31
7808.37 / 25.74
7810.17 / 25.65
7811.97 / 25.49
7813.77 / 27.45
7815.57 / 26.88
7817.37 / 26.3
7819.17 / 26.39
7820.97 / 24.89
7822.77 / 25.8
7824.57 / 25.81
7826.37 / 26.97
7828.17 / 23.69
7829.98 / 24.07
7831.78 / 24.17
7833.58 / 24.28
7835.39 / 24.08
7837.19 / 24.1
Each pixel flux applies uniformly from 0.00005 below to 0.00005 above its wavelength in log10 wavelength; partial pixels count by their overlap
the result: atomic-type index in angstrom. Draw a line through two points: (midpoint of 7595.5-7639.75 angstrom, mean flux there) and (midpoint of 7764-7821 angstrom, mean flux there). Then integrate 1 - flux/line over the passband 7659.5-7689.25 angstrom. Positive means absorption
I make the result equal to 4.3 angstrom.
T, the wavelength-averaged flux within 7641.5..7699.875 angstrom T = 24.2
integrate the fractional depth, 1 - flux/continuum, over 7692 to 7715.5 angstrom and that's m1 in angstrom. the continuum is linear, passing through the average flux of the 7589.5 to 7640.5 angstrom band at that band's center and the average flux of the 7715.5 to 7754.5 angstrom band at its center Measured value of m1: 2.3 angstrom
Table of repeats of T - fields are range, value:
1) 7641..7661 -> 26.8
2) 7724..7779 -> 24.6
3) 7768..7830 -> 25.2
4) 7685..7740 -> 24.1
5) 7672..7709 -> 23.2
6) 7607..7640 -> 27.5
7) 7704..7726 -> 23.9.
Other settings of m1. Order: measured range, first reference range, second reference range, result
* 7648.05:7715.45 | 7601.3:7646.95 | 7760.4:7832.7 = 7.46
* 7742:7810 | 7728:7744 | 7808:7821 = 4.03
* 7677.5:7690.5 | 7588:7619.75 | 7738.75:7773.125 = 1.07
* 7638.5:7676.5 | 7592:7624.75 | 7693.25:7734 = 2.01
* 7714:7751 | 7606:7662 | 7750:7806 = 0.66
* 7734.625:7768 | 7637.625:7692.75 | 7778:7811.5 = 0.65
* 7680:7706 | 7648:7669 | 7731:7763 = 1.31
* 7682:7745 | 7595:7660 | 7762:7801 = 3.68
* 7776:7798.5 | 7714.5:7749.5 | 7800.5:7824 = 1.00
